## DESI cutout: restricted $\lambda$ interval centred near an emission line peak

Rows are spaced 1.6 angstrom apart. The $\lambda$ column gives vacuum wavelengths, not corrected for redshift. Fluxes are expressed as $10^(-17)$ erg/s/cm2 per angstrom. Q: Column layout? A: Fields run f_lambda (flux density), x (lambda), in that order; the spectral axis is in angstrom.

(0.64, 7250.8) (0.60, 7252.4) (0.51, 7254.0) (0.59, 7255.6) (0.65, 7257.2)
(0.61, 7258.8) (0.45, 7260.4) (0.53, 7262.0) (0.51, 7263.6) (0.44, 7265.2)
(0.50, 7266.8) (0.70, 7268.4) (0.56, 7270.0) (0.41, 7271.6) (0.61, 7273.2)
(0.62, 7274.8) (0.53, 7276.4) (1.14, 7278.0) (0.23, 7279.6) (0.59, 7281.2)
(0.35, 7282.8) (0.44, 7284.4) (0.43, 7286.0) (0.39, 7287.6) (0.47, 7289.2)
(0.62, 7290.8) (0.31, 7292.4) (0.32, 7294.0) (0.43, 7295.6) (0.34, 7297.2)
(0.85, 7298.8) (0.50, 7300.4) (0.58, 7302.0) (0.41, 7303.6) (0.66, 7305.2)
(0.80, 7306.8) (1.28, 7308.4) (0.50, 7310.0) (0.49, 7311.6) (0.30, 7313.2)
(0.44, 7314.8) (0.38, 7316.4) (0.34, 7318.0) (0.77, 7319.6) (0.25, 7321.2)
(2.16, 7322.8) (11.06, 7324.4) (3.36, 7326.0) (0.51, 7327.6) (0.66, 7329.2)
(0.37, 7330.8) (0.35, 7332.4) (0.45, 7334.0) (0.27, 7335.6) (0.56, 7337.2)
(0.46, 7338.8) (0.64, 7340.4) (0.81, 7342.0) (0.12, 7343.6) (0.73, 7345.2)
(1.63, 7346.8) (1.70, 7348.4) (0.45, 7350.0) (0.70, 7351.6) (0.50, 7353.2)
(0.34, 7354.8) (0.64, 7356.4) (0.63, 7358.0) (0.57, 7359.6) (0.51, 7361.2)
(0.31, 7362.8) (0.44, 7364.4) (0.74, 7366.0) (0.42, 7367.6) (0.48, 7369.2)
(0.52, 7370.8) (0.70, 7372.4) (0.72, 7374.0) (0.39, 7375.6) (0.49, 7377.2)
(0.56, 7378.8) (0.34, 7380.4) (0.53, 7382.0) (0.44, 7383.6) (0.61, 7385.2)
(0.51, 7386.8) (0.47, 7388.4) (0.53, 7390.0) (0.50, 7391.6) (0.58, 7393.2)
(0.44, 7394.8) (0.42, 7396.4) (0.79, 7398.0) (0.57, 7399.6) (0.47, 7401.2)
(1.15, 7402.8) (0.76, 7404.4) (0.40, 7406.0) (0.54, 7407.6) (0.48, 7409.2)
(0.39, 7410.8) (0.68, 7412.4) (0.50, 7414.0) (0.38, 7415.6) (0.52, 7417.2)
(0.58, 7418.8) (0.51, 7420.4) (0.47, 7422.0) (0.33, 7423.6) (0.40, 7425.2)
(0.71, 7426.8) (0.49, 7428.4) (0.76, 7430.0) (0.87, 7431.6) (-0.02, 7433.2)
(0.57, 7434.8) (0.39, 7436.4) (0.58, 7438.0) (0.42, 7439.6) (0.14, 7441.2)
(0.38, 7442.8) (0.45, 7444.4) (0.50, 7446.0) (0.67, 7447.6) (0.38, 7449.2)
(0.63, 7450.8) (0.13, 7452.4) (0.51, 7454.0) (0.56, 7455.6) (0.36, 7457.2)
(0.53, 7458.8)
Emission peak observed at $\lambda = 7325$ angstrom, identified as H-alpha 6563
